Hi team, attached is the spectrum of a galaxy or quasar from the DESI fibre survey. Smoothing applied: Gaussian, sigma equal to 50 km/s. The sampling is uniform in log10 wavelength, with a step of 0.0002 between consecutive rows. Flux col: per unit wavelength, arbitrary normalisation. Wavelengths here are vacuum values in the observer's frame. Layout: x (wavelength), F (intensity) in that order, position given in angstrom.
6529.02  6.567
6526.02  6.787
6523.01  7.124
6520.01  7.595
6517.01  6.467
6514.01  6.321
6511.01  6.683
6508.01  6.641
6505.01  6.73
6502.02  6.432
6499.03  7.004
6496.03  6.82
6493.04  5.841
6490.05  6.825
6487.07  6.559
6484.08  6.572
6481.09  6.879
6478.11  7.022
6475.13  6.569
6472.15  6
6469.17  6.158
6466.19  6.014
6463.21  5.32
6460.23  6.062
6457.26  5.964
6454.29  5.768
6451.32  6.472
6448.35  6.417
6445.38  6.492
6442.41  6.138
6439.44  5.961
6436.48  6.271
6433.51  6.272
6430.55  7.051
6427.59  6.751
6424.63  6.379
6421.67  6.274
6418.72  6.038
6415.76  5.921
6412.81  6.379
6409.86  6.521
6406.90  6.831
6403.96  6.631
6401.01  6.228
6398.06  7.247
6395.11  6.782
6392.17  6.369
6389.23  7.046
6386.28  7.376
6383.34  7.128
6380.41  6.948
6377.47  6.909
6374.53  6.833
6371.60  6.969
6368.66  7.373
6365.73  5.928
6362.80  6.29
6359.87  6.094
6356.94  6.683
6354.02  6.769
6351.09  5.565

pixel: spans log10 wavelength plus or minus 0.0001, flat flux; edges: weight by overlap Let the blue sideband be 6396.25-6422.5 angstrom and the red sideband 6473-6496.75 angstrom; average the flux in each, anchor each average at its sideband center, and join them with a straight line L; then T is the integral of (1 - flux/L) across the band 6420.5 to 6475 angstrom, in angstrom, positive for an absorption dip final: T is 2.7 angstrom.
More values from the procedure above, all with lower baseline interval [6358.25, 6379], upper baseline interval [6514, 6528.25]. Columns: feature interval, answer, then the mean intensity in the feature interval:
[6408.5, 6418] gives 0.6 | 6.25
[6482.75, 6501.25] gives 0.7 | 6.6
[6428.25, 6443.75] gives 0.9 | 6.36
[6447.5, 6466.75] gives 2.3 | 5.99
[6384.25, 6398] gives -0.6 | 6.94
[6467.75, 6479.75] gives 0.7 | 6.45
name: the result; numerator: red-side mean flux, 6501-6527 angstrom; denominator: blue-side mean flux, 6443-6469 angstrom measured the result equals 1.11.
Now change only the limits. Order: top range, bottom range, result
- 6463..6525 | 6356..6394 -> 0.97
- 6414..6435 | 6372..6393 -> 0.92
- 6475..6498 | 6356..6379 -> 1.00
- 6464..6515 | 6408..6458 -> 1.03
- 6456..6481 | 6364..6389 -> 0.89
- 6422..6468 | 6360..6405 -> 0.92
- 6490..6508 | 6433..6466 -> 1.08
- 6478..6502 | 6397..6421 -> 1.03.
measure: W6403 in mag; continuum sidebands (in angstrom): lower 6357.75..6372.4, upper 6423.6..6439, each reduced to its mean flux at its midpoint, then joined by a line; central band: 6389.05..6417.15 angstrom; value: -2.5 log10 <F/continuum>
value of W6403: -0.01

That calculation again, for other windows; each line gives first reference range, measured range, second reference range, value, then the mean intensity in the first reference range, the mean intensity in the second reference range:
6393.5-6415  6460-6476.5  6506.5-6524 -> 0.12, 6.63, 6.8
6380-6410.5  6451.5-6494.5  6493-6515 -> 0.07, 6.83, 6.61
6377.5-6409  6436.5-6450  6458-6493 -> 0.05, 6.85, 6.33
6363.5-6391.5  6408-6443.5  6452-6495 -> 0.04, 6.91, 6.27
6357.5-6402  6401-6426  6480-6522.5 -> 0.06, 6.77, 6.68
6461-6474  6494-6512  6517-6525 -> 0.01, 5.9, 7.16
